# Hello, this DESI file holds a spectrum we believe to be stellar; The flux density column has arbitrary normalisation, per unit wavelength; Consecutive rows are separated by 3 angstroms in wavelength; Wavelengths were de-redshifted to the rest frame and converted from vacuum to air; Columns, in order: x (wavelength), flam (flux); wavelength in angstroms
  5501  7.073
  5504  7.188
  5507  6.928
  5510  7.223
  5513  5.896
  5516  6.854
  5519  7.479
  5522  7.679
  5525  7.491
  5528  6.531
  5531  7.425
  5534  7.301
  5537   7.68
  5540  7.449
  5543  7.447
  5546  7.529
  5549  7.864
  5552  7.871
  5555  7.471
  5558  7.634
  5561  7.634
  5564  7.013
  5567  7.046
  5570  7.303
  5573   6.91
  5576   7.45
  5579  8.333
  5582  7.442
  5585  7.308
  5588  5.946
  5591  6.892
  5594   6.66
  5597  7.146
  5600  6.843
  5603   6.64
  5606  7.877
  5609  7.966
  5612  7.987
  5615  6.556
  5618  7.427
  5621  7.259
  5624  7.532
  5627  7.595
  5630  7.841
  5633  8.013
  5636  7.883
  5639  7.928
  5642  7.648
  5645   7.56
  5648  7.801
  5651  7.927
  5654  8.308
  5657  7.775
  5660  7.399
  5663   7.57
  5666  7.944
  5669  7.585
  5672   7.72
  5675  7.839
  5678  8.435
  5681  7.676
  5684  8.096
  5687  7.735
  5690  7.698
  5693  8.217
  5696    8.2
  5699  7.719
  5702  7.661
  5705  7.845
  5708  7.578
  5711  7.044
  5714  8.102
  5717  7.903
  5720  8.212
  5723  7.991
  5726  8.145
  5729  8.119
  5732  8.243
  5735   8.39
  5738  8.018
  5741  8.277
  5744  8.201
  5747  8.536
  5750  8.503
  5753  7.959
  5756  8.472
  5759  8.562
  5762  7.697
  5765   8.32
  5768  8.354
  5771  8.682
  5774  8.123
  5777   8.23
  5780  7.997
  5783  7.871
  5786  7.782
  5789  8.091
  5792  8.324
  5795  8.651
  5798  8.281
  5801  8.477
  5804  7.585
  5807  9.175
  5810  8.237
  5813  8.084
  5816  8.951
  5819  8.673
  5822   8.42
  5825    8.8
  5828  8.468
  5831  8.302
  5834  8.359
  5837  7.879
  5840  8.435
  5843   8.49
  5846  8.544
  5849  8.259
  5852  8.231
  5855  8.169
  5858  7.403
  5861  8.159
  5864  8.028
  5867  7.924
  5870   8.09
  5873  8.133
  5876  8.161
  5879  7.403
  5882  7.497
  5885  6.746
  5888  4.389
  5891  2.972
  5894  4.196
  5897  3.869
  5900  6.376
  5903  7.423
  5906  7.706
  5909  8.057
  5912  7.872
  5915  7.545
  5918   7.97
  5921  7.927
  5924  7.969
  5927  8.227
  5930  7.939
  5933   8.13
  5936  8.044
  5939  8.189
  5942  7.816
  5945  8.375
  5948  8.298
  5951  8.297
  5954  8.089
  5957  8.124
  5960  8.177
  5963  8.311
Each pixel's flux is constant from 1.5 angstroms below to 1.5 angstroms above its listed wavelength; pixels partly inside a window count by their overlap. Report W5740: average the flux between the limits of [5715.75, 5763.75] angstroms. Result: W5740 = 8.2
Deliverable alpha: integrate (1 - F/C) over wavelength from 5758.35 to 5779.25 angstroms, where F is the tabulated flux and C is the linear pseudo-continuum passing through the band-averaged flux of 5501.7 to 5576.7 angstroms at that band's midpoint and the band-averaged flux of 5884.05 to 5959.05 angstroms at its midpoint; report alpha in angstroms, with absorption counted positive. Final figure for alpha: -2.9 angstroms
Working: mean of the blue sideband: 7.29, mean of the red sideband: 7.23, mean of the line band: 8.26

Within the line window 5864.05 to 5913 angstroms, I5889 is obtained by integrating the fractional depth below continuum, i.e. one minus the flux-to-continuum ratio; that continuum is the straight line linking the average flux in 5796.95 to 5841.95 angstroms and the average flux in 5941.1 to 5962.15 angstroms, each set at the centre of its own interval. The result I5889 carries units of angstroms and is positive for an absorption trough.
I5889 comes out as 9.38 angstroms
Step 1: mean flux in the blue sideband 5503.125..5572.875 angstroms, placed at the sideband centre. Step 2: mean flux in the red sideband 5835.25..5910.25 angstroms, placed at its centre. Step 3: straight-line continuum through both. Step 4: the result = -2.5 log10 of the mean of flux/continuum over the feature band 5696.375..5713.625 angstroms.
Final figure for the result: -0.06 mag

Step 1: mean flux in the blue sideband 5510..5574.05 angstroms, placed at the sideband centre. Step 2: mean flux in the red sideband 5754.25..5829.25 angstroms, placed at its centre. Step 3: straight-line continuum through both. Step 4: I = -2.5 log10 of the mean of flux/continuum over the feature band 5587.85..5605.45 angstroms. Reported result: 0.110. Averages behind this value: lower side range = 7.31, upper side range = 8.33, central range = 6.81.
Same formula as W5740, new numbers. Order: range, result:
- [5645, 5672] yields 7.77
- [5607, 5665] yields 7.69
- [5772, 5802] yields 8.19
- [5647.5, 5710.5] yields 7.83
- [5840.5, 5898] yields 7.14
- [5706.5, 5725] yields 7.81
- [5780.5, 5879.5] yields 8.24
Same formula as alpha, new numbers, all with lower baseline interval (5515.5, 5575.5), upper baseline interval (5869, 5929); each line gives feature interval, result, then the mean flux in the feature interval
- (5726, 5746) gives -3.0 angstroms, 8.21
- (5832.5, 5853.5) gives -3.9 angstroms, 8.31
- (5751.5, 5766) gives -2.2 angstroms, 8.2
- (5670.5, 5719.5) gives -4.5 angstroms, 7.85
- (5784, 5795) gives -1.7 angstroms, 8.14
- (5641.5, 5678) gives -2.8 angstroms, 7.79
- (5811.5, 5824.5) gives -2.8 angstroms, 8.55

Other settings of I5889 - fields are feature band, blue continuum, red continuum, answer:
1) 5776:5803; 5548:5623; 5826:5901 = -3.2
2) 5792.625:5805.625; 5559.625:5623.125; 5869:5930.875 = -2.3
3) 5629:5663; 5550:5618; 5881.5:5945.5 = -2.7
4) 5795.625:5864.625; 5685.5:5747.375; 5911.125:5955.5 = -2.7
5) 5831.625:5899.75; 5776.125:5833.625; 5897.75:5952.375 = 7.2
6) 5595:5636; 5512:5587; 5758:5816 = 0.9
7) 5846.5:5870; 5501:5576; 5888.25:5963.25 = -2.2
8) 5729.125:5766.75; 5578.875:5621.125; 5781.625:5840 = -1.3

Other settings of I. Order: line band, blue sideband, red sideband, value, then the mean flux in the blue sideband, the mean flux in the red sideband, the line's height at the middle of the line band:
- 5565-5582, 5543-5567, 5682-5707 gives 0.03 mag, 7.53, 7.89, 7.58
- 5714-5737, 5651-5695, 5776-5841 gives -0.01 mag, 7.86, 8.32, 8.04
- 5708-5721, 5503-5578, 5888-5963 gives -0.06 mag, 7.3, 7.36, 7.33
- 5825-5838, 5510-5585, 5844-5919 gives -0.16 mag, 7.36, 7.17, 7.2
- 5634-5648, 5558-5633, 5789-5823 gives -0.03 mag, 7.3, 8.43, 7.54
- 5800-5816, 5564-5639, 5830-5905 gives -0.15 mag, 7.33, 7.25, 7.27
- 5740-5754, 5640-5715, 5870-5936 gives -0.10 mag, 7.8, 7.03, 7.56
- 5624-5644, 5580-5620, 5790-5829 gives -0.06 mag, 7.15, 8.47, 7.36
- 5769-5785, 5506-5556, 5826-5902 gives -0.12 mag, 7.3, 7.31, 7.31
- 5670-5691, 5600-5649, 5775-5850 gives -0.01 mag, 7.57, 8.33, 7.8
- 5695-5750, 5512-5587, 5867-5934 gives -0.12 mag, 7.36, 7.04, 7.2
